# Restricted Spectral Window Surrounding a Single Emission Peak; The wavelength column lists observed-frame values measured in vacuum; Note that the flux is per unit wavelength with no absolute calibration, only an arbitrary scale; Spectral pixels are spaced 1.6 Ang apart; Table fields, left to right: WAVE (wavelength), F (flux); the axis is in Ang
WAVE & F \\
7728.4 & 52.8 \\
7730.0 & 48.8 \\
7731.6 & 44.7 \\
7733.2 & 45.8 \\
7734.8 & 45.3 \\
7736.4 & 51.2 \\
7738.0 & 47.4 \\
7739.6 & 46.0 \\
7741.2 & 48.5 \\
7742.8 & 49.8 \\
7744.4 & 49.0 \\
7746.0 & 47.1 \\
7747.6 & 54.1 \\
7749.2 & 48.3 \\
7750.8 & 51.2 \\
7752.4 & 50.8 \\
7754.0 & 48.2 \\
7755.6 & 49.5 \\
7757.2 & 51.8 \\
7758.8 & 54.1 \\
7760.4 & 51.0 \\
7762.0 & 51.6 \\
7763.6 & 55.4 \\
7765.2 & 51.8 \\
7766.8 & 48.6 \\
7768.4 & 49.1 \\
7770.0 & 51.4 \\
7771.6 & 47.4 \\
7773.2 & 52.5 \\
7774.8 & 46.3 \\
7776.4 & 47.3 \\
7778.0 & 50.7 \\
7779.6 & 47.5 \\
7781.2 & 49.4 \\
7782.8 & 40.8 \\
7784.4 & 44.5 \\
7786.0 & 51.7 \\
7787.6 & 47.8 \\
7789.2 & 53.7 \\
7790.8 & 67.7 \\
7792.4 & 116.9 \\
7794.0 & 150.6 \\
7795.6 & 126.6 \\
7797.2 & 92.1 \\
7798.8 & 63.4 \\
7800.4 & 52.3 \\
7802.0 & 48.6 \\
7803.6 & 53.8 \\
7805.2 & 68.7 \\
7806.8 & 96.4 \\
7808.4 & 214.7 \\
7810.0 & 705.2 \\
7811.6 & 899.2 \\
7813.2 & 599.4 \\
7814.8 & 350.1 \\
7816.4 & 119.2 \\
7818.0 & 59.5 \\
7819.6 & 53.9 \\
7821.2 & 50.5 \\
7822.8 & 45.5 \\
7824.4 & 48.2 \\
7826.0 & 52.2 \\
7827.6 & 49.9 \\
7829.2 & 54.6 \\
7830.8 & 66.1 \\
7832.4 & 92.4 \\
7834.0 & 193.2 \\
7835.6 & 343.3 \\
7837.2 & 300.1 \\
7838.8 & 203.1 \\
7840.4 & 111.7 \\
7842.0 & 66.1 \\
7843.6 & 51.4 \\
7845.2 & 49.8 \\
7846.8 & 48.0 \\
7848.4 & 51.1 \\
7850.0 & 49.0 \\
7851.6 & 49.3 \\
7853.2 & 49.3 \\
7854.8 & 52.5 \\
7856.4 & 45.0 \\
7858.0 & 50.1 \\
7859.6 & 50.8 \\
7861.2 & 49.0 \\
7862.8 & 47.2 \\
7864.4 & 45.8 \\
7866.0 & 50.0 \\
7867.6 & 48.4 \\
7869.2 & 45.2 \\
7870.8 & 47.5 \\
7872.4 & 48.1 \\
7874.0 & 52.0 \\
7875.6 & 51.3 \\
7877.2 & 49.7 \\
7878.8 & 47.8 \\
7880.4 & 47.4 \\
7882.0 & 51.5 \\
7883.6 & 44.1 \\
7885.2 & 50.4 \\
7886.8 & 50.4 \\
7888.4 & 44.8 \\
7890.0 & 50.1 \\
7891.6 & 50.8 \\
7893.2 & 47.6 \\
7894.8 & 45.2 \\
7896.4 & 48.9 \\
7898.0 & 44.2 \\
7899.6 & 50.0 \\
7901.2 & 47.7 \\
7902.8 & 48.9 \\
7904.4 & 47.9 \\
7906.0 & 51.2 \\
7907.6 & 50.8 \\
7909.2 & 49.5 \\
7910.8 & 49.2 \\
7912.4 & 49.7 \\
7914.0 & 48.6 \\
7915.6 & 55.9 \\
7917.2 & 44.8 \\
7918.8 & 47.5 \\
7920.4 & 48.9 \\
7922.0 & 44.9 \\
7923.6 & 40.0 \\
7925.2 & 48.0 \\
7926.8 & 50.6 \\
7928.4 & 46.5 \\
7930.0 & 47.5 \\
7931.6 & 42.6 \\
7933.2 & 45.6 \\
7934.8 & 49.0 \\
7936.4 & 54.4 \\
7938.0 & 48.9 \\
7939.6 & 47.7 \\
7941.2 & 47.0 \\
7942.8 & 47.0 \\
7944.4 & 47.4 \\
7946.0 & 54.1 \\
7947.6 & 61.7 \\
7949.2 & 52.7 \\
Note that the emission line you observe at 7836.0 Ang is [N II]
